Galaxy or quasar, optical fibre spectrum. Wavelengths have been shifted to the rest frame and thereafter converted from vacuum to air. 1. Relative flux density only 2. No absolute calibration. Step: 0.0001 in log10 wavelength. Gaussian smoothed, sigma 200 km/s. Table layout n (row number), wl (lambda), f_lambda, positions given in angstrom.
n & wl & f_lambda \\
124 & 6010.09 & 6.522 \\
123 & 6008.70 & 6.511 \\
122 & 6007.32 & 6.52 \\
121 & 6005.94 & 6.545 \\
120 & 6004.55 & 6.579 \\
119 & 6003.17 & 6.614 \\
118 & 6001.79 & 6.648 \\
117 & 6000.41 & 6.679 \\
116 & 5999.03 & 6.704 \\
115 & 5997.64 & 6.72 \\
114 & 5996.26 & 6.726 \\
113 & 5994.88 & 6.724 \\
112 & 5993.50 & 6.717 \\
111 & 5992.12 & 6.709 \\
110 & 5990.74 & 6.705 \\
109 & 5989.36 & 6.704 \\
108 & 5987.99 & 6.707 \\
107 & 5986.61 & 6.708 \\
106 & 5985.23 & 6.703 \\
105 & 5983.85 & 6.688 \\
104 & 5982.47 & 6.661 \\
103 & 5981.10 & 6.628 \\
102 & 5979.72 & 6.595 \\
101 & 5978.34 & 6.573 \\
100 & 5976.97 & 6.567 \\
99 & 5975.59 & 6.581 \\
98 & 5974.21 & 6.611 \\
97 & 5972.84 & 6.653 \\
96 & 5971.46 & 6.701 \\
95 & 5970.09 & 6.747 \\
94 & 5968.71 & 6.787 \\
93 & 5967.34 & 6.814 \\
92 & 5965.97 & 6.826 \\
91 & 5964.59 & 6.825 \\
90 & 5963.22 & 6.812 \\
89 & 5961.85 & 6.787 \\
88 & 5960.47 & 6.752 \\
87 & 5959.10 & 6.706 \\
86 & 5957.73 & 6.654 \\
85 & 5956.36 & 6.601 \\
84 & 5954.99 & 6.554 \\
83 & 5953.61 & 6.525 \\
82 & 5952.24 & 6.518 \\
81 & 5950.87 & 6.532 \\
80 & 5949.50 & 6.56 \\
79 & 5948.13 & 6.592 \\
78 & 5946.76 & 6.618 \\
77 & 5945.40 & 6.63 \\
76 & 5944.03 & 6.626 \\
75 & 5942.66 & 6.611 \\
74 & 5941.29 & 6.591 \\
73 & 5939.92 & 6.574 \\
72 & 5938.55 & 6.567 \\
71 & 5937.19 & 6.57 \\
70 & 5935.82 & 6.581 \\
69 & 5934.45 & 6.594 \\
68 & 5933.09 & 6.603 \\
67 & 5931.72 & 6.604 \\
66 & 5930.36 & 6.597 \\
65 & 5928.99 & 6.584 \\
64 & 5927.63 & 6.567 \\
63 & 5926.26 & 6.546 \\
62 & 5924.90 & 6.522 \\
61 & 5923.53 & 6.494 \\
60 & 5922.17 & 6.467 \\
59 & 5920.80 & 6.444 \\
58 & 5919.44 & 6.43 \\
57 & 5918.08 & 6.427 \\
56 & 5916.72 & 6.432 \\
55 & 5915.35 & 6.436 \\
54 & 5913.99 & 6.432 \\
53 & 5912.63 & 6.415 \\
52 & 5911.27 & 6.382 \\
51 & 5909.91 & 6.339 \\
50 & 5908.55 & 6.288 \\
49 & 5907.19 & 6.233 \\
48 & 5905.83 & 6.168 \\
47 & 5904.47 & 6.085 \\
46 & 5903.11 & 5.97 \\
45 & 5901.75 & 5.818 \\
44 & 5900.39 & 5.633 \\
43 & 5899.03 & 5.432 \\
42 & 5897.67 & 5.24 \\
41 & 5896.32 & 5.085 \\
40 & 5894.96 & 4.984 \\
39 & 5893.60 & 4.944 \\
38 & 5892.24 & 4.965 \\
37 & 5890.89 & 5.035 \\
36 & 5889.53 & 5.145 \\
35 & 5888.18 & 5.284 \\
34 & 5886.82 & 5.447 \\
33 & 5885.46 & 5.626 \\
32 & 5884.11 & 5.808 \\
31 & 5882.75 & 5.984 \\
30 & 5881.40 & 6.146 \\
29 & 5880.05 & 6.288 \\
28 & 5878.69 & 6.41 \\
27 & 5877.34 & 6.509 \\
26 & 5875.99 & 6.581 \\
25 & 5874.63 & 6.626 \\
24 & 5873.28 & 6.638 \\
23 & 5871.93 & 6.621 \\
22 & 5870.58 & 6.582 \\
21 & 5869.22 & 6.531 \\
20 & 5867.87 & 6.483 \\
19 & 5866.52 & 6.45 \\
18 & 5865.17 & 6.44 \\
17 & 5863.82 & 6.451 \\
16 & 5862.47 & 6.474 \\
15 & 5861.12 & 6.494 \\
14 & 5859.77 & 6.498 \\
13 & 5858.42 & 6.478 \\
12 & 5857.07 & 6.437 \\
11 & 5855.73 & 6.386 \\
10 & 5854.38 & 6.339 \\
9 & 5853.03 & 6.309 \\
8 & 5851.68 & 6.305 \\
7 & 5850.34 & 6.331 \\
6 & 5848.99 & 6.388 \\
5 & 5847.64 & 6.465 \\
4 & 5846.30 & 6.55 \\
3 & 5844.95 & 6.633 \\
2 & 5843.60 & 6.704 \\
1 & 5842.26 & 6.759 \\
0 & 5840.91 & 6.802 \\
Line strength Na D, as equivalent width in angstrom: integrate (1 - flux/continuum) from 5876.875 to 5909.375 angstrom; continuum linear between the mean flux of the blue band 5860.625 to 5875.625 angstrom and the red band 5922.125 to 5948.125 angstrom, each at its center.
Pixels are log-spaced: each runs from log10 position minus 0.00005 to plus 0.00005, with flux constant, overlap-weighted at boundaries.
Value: 4.3 angstrom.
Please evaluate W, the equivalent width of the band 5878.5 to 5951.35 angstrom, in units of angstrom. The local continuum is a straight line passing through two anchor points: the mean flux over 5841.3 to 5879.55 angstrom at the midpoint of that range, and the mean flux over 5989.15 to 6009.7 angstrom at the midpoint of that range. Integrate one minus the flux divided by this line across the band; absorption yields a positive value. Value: 4.5 angstrom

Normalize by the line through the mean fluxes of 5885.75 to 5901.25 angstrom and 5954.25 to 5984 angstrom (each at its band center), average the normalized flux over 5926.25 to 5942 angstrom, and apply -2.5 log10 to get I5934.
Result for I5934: -0.100 mag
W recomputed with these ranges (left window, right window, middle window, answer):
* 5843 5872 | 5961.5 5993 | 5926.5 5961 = 0.21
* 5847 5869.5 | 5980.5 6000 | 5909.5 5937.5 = 0.27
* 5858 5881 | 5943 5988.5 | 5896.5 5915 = 1.54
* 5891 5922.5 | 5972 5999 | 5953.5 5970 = -0.72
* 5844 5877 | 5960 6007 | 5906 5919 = 0.40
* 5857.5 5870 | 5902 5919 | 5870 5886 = 0.24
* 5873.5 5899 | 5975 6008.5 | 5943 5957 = -0.69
